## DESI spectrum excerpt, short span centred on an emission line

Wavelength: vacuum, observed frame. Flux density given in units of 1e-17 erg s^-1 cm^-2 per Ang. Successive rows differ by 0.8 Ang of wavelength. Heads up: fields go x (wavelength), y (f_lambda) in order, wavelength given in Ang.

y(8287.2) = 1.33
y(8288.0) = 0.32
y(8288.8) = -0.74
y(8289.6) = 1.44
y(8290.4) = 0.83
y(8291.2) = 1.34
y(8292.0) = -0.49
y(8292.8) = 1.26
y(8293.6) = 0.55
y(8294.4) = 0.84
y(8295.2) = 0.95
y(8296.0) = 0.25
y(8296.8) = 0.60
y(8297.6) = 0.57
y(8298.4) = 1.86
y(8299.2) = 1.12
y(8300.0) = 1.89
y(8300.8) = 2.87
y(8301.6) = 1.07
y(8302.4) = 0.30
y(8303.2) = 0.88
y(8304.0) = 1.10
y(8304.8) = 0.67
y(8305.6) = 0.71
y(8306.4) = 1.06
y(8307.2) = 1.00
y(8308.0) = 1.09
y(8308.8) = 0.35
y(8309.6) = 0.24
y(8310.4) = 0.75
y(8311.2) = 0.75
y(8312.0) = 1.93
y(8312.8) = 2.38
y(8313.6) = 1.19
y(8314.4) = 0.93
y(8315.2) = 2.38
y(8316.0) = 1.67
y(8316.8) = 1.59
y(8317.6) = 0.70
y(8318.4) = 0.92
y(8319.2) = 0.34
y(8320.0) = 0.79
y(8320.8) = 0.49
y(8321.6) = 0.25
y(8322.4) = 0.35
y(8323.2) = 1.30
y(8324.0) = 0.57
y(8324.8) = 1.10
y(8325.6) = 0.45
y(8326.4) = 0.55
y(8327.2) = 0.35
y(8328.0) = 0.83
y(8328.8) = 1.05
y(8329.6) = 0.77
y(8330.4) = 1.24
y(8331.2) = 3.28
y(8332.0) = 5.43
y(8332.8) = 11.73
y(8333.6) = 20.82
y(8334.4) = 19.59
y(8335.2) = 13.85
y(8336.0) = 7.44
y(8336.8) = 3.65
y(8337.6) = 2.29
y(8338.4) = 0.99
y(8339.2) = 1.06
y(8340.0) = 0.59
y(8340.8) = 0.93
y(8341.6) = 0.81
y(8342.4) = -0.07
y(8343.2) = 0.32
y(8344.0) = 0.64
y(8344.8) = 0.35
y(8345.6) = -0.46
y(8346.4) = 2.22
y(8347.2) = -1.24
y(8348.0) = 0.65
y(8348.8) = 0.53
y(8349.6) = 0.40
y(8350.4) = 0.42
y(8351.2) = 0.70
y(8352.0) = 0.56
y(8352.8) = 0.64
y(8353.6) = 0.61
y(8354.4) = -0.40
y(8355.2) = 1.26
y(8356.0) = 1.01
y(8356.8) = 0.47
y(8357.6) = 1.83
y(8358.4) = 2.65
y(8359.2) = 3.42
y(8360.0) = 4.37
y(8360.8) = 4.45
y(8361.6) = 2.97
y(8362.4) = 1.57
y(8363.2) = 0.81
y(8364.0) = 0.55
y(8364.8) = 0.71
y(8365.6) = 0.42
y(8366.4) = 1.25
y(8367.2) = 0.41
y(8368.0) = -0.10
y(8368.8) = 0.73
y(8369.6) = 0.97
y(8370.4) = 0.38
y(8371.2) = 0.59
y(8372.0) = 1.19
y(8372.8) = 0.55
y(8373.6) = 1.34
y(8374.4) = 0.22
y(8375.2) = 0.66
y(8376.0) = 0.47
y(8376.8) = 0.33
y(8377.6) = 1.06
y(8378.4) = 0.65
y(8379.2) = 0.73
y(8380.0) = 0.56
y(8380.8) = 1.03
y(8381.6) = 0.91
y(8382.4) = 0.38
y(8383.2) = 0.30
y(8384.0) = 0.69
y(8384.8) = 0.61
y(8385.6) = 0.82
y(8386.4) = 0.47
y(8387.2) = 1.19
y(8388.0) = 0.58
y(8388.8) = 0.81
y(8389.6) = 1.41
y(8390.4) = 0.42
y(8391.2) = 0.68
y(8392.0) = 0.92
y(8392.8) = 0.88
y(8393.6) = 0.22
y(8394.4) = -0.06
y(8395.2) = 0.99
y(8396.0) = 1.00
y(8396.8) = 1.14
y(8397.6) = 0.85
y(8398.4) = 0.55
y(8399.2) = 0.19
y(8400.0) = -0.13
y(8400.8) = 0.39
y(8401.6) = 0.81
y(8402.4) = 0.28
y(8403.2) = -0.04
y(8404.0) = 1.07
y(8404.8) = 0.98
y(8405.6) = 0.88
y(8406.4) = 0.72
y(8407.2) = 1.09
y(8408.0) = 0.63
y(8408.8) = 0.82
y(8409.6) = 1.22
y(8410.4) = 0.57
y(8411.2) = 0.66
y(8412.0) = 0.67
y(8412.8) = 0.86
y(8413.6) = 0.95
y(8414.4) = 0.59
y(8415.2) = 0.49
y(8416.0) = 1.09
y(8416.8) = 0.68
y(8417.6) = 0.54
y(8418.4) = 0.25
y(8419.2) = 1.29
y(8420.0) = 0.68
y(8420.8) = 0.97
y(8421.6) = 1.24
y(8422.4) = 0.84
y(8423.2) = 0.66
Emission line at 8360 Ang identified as [N II]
